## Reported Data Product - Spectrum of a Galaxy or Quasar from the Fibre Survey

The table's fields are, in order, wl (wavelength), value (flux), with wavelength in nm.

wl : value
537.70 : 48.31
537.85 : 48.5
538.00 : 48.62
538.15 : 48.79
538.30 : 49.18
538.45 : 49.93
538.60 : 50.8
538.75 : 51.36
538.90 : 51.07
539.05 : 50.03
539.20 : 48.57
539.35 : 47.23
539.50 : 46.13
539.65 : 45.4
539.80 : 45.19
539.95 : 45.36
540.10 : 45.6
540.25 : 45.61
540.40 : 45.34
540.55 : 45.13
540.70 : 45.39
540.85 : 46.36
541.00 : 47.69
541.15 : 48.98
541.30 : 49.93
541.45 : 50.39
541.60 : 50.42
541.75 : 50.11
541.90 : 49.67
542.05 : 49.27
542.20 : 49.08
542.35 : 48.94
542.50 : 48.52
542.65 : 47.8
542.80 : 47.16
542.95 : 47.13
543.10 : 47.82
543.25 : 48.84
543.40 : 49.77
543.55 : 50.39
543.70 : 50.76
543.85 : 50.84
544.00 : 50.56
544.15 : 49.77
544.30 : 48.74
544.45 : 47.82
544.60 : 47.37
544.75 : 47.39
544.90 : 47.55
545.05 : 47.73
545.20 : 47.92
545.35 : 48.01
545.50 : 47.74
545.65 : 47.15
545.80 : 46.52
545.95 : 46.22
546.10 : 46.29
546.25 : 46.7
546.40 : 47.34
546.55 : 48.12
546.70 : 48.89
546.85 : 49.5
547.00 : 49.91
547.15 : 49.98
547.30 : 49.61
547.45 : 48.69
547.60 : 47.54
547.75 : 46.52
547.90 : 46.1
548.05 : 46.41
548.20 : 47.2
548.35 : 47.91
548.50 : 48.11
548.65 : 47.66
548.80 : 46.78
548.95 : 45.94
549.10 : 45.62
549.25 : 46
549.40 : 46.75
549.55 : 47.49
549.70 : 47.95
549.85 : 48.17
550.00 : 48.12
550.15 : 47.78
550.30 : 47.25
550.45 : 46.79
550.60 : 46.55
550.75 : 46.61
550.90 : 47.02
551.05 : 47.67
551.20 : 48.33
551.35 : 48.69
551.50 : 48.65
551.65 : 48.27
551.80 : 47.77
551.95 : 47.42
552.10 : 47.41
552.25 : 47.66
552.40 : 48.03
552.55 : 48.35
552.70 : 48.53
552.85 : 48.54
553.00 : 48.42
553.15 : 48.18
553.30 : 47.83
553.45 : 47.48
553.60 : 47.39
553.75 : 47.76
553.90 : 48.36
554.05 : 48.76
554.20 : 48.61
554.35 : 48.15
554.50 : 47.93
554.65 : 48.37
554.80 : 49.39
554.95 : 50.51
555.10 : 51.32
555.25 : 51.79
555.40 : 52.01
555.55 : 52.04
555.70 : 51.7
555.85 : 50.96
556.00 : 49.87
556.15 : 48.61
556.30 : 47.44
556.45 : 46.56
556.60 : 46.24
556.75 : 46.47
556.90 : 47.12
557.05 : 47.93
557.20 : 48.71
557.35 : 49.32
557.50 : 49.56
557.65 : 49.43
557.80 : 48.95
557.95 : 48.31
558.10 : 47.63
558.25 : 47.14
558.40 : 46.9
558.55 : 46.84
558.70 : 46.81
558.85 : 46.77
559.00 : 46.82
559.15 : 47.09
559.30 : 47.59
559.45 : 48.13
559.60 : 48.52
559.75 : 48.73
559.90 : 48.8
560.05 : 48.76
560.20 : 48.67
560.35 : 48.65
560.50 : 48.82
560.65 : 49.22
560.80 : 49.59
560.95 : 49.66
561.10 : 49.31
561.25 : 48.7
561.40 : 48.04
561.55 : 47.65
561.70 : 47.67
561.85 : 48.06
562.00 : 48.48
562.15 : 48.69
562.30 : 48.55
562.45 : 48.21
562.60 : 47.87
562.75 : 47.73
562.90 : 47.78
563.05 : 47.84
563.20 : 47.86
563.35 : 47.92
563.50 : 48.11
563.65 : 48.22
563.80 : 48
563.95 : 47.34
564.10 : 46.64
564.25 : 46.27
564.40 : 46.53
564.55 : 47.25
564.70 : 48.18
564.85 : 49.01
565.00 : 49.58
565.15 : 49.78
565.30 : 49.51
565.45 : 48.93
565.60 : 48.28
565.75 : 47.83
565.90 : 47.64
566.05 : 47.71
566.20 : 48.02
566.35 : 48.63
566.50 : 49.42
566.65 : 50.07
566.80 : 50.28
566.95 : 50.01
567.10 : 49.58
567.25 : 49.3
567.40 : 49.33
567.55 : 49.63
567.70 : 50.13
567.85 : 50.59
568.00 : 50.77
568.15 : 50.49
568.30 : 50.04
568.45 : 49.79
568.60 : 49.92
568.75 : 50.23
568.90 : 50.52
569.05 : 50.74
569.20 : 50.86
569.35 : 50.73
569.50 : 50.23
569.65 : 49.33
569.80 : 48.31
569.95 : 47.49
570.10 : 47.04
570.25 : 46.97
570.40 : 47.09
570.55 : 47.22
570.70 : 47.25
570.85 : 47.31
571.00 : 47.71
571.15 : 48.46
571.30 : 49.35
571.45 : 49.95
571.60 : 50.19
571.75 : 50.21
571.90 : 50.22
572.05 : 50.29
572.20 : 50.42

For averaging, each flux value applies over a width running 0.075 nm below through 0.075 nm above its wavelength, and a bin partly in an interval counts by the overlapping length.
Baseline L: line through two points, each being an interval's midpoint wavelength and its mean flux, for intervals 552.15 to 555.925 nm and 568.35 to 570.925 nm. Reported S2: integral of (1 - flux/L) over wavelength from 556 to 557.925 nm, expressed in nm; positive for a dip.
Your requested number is 0.04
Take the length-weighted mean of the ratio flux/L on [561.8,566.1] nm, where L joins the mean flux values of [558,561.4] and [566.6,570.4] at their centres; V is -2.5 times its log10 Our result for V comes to 0.02 mag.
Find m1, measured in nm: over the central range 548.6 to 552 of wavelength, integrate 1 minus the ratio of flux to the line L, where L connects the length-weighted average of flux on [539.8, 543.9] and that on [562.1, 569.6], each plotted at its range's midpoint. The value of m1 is 0.076 nm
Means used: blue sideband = 48.2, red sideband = 48.9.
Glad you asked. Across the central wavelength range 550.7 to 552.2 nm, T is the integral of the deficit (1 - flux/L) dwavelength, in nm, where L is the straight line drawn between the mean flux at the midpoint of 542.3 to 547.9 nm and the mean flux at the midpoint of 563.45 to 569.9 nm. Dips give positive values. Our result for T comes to 0.02 nm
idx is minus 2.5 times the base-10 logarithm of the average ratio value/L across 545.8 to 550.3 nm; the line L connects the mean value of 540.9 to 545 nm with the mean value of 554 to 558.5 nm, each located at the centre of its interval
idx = 0.03 mag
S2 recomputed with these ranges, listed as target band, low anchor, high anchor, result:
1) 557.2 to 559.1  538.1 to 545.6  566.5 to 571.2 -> 0.04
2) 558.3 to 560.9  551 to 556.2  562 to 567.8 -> 0.03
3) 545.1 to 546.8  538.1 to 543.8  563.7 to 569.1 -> 0.04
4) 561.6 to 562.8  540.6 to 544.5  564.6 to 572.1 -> 0.02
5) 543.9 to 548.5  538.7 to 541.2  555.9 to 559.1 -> -0.06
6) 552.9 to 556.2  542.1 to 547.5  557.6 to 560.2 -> -0.09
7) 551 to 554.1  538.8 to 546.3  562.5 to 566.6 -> 0.00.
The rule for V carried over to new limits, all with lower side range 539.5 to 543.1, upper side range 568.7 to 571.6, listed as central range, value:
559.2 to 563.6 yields 0.001 mag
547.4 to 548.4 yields 0.016 mag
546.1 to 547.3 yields -0.017 mag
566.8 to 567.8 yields -0.023 mag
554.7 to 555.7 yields -0.065 mag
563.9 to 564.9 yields 0.029 mag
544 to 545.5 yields -0.010 mag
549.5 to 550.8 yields 0.012 mag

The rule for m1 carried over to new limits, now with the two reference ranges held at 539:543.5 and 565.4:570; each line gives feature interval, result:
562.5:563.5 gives 0.027 nm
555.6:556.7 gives -0.001 nm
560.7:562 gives 0.014 nm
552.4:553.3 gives 0.004 nm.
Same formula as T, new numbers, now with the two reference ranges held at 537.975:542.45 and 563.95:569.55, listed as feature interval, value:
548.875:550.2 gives 0.04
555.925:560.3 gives 0.09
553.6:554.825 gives 0.01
